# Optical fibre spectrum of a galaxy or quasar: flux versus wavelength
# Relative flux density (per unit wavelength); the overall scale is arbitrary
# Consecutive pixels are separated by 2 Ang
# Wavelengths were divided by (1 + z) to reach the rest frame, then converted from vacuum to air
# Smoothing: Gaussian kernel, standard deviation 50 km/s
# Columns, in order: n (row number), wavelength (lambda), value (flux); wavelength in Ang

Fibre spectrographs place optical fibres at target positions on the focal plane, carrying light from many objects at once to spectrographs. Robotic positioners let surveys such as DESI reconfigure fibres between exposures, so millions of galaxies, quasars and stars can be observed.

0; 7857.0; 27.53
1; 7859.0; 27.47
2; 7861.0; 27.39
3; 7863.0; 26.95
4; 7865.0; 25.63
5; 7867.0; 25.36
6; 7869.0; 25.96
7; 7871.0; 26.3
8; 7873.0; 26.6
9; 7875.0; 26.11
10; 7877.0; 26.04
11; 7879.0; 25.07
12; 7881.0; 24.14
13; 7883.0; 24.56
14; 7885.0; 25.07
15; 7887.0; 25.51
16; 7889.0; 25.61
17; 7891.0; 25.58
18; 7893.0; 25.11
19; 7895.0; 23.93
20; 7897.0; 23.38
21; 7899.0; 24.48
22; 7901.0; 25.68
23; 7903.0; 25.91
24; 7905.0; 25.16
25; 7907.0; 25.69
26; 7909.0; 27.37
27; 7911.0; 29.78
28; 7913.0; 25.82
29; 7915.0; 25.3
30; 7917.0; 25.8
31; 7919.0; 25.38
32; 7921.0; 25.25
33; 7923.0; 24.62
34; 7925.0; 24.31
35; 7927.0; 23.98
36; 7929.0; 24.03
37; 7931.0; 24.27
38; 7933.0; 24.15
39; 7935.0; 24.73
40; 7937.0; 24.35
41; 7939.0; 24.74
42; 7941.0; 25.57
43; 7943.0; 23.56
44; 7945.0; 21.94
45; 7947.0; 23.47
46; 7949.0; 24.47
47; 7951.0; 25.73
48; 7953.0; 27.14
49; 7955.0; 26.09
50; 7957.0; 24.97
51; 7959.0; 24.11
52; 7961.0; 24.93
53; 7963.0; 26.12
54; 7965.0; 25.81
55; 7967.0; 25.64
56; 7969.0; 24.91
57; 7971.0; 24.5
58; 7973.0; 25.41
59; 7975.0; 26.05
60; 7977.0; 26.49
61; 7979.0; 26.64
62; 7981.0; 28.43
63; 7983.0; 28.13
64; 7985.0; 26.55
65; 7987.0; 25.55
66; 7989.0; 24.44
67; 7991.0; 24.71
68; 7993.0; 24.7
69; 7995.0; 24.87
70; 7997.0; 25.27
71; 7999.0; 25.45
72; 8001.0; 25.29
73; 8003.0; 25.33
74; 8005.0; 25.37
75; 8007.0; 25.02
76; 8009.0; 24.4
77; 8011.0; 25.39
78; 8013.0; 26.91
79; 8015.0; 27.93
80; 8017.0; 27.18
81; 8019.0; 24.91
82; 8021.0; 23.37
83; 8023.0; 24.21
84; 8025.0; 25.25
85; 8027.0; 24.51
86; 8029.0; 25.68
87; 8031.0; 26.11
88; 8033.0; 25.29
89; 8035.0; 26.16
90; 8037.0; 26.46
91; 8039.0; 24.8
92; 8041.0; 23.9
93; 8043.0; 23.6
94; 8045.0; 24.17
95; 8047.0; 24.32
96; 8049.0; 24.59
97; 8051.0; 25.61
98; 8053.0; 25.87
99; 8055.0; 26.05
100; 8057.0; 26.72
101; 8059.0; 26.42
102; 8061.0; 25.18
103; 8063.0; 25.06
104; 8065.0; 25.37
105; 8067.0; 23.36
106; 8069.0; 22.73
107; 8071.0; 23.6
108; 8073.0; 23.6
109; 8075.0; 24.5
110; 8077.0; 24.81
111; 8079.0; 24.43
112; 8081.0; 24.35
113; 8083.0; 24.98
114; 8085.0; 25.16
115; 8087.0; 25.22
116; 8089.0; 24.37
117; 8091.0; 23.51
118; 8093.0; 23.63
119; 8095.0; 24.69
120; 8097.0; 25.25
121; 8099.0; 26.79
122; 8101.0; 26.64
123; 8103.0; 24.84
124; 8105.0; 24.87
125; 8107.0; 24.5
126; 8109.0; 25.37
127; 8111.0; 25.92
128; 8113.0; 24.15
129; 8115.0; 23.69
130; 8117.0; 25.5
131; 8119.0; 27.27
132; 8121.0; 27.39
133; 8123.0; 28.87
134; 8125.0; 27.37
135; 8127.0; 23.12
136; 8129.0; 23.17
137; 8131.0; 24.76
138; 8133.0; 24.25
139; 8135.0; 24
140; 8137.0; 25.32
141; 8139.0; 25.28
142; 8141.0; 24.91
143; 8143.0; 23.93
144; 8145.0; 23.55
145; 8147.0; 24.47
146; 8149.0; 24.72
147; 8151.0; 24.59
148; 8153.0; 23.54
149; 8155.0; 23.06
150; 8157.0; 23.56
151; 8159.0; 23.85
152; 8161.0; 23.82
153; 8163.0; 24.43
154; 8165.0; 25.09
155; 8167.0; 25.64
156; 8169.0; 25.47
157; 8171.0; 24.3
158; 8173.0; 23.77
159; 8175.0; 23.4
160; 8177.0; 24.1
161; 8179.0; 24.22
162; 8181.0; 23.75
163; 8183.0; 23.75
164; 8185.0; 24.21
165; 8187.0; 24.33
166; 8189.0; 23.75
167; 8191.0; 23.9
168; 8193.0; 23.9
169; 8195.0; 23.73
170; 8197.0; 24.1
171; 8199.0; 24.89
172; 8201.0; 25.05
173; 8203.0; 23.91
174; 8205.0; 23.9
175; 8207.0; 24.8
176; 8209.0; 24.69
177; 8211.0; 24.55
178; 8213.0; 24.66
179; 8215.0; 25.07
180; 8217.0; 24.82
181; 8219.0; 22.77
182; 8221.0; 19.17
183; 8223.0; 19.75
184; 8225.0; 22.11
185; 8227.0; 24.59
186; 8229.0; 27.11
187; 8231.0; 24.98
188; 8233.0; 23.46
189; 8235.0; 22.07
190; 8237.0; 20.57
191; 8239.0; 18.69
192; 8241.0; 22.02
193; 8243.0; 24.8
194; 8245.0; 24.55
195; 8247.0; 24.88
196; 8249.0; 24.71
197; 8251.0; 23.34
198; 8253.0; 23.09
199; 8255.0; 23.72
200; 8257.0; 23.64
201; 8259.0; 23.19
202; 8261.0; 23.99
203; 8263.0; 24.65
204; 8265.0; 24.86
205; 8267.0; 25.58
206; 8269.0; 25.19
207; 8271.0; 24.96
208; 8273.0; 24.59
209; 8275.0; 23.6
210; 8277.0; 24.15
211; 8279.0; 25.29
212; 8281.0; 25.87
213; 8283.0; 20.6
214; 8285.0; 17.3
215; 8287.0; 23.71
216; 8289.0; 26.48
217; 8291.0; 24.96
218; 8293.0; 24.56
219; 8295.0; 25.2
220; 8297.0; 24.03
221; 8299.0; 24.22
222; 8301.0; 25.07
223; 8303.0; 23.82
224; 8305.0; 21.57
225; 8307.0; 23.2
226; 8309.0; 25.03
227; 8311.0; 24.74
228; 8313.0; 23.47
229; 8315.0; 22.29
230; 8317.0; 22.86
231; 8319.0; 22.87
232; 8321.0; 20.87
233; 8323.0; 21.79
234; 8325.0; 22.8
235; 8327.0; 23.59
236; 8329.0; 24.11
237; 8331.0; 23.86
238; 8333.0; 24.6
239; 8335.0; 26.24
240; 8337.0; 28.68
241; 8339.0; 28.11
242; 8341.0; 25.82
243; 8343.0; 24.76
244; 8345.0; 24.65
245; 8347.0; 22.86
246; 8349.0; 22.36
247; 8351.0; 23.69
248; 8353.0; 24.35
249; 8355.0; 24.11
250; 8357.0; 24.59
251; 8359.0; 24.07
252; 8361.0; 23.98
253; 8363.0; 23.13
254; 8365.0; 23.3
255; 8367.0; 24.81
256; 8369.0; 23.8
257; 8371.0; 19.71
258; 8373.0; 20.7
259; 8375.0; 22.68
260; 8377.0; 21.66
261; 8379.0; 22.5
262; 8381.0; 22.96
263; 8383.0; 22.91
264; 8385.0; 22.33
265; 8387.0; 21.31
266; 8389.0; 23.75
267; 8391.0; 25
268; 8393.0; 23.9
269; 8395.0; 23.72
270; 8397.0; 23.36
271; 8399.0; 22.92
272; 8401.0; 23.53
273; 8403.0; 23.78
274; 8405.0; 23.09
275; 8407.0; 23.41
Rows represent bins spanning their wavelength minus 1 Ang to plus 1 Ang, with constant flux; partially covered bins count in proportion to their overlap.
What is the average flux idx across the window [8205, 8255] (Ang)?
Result 23.4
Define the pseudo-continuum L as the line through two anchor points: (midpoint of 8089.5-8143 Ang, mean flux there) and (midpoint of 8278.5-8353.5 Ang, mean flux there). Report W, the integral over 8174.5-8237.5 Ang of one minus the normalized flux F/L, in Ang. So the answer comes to 2.1 Ang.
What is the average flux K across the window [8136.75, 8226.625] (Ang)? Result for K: 24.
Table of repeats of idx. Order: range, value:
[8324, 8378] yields 24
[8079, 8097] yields 24.5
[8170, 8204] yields 24.1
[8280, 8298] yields 23.6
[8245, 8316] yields 24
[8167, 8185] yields 24.2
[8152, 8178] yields 24.2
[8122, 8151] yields 24.8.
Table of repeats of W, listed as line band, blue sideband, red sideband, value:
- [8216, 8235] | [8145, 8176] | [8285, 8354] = 0.80 Ang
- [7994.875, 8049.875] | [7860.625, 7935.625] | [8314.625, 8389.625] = -0.71 Ang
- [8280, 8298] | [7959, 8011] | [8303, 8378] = 0.23 Ang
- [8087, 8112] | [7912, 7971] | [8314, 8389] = -0.72 Ang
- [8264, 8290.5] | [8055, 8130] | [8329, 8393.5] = 0.17 Ang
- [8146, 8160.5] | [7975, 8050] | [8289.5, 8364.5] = 0.51 Ang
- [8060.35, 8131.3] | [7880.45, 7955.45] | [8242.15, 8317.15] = -1.20 Ang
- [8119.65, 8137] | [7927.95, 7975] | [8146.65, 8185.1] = -0.79 Ang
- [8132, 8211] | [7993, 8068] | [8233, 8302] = 0.38 Ang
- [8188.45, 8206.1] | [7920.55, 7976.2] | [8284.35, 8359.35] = 0.10 Ang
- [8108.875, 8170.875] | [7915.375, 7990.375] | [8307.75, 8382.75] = -0.89 Ang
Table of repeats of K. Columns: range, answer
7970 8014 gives 25.7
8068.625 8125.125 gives 25.1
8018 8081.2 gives 24.8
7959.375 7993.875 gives 25.8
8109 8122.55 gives 25.8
